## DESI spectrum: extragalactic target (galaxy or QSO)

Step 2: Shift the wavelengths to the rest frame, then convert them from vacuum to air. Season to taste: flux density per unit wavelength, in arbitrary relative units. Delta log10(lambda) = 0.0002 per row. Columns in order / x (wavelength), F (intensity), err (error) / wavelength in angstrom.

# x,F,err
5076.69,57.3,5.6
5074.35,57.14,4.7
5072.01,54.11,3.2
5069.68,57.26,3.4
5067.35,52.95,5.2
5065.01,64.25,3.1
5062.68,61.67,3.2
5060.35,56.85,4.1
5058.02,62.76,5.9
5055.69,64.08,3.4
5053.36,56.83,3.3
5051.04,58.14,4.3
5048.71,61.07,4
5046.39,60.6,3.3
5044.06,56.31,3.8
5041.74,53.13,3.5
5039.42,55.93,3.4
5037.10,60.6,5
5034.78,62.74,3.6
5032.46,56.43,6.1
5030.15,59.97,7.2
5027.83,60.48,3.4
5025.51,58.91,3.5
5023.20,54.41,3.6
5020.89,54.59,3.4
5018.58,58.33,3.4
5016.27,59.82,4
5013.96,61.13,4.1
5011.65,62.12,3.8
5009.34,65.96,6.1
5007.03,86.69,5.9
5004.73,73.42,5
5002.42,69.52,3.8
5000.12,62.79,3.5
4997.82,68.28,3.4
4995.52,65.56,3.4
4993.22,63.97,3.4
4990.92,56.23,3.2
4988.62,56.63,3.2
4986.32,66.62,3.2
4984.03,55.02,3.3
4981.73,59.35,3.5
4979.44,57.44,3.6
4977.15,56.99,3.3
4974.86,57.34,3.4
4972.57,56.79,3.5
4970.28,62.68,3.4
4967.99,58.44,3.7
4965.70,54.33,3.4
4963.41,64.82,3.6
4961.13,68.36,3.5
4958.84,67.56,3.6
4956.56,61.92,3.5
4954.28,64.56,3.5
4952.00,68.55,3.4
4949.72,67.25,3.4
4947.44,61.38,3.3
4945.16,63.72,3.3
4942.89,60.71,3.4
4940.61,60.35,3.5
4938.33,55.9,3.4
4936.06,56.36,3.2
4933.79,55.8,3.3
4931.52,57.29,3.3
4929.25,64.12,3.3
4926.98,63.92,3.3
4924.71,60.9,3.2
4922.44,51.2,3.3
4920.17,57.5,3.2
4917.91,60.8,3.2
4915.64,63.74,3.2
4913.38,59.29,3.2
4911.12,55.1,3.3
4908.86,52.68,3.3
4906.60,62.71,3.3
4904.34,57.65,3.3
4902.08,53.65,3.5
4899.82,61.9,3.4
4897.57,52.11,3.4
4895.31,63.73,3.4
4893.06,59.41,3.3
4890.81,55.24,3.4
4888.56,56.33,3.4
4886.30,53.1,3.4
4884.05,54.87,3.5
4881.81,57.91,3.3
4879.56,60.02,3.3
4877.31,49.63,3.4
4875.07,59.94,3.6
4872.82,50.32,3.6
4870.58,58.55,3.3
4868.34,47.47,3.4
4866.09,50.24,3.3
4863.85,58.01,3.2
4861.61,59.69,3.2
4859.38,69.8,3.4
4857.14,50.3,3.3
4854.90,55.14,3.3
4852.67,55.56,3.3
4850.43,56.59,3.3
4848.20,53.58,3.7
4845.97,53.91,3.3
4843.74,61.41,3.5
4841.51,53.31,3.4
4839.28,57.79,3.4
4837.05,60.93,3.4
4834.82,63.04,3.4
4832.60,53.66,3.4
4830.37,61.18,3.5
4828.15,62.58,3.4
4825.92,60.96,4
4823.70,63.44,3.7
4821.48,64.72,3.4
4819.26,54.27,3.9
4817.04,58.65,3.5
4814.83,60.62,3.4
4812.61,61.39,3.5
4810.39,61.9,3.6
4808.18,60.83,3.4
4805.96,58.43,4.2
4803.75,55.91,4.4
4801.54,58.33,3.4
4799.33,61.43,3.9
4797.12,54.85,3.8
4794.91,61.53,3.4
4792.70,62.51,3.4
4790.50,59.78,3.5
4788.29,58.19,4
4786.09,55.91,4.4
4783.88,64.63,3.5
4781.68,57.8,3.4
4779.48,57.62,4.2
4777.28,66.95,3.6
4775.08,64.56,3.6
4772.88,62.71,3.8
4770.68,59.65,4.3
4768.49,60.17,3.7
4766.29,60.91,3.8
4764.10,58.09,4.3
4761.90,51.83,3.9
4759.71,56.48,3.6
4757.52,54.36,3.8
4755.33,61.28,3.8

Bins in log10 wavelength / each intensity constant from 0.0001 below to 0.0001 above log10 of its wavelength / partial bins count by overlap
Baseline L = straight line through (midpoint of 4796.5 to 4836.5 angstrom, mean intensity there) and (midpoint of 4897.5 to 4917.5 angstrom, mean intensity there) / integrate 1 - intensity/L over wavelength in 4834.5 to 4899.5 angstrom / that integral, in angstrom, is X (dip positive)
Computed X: 2.65 angstrom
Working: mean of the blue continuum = 59.9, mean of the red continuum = 58.1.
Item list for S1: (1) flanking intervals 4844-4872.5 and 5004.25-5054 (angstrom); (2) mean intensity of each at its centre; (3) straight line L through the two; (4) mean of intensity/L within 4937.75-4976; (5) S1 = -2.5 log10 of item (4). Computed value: -0.06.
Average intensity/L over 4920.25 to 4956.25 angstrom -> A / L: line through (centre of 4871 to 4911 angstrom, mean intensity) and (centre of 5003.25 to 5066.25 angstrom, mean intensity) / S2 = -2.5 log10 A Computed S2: -0.05 mag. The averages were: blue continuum 56.5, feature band 60.7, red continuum 61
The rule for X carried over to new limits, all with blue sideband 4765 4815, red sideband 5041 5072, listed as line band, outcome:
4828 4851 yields 0.8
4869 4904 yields 2.0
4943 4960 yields -1.5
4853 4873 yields 1.4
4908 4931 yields 0.2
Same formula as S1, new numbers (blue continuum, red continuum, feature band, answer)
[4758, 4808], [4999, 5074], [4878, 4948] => 0.033 mag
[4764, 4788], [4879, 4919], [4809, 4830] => -0.022 mag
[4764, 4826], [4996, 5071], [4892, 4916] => 0.046 mag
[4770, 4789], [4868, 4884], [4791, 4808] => 0.012 mag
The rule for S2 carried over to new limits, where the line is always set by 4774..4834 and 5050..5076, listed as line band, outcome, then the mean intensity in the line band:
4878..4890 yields 0.07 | 56.1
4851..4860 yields 0.05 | 56.9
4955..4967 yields -0.07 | 63.4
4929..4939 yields 0.04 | 57.5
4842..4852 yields 0.07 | 56.1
